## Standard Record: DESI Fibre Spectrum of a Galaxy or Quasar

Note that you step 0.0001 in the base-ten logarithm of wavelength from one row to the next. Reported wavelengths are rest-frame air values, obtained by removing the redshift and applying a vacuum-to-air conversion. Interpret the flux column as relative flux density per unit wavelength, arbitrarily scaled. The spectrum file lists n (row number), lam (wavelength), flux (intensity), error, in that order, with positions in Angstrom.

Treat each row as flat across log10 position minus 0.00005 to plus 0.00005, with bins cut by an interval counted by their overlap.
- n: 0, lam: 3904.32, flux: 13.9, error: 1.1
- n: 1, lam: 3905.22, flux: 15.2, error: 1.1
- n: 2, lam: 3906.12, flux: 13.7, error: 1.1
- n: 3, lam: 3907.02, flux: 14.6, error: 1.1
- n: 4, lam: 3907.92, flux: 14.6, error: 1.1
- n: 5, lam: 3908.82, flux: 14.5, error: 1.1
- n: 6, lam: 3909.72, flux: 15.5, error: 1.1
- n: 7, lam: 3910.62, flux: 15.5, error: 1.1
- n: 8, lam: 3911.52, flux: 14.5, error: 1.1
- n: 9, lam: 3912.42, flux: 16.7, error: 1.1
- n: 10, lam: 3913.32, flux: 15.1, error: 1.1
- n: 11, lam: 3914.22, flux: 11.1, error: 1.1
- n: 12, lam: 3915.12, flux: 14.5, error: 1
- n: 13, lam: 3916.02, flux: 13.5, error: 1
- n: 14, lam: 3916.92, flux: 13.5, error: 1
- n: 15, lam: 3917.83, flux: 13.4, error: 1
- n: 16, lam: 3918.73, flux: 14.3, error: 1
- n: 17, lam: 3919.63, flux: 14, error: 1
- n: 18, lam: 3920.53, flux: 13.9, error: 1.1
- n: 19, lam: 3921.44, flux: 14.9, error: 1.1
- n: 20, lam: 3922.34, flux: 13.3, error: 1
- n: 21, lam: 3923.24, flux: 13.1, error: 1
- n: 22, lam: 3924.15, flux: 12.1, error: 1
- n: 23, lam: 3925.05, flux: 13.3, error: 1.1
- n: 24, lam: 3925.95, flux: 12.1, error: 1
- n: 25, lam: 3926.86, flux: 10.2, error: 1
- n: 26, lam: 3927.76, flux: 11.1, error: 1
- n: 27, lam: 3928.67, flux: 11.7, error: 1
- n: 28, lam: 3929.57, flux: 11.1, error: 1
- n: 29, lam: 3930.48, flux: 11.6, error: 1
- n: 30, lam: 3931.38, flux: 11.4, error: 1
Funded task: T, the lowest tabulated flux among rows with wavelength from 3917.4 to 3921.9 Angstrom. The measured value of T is 13.4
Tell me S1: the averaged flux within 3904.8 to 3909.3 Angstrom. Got 14.5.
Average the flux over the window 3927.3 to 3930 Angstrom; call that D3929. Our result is 11.3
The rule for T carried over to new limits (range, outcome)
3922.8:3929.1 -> 10.2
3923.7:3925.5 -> 12.1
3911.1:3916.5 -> 11.1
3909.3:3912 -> 14.5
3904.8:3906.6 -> 13.7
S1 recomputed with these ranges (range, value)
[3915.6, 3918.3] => 13.5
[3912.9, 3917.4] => 13.5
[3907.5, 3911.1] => 15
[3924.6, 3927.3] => 11.9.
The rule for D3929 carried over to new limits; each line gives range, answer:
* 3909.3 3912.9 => 15.6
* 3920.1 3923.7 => 13.8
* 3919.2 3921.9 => 14.3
